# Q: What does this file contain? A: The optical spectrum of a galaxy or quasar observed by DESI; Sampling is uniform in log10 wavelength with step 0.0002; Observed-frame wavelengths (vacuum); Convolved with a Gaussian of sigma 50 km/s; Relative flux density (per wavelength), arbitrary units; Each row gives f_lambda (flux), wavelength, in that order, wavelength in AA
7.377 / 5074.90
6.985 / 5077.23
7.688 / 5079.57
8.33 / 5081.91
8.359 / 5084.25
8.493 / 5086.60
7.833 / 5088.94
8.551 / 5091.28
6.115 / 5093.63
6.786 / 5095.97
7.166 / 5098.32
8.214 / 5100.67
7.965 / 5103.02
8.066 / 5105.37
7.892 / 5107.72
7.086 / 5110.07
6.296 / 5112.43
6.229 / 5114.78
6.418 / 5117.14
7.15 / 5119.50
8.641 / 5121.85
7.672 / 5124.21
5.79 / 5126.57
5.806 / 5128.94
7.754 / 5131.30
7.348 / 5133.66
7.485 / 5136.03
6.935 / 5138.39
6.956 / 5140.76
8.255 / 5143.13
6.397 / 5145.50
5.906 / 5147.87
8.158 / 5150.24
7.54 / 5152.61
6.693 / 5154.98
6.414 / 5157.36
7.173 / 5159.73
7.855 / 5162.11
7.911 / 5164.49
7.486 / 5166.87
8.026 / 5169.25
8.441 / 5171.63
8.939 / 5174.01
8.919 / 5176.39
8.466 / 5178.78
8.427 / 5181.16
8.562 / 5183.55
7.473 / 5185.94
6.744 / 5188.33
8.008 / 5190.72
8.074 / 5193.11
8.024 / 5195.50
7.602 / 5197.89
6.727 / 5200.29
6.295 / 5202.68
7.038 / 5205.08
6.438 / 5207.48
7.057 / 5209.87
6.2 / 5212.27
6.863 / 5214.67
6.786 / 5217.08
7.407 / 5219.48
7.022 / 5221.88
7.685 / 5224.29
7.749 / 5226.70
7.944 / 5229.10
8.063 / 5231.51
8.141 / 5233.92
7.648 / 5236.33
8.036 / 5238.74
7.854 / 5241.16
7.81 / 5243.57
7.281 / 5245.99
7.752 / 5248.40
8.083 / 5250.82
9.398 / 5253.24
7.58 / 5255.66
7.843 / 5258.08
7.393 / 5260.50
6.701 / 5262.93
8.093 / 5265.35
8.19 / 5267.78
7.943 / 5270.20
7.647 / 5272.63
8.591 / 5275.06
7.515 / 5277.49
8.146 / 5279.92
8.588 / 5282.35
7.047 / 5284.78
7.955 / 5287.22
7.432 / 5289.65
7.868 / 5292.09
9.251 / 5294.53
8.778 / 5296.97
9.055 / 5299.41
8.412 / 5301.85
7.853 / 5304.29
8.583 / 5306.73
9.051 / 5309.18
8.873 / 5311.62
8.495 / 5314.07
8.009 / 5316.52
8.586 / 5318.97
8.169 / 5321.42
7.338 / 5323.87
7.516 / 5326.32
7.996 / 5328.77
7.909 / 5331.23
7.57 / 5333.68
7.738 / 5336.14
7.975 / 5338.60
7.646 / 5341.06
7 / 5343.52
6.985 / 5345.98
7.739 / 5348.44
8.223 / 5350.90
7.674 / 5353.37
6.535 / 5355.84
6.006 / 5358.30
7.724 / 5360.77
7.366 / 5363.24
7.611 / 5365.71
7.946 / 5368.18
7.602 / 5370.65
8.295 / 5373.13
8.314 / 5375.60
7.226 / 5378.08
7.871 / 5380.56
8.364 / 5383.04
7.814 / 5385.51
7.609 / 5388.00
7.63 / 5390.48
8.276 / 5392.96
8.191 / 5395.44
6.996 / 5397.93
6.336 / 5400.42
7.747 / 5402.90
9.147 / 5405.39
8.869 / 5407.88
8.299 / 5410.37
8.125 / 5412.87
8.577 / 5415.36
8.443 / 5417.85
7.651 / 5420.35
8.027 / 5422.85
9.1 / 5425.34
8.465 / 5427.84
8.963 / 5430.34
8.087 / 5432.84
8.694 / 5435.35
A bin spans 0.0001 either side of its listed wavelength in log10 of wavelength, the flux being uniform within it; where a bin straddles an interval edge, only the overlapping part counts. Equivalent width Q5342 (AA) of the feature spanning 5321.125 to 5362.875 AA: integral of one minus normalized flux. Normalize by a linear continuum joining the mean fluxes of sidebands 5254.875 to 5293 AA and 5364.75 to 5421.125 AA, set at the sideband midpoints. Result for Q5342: 2.1 AA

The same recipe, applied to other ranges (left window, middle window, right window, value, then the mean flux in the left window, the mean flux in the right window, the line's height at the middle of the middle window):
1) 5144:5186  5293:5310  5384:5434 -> -1.6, 7.72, 8.12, 7.95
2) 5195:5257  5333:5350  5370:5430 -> 0.7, 7.48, 8.06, 7.86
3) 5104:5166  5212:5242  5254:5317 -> 0.8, 7.15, 8.12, 7.74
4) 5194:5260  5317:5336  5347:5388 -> -0.7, 7.5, 7.64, 7.6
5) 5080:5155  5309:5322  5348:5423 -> -1.4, 7.33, 7.81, 7.69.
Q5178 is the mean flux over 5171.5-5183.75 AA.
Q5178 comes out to 8.65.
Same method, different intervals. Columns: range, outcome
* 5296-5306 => 8.53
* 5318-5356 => 7.69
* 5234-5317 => 8.08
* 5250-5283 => 7.97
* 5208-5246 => 7.46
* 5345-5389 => 7.61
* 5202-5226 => 6.91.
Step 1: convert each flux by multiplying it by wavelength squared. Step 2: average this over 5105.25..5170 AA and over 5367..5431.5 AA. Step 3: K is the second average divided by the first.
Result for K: 1.24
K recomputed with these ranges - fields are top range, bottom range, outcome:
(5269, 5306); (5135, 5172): 1.17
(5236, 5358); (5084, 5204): 1.13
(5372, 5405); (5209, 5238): 1.12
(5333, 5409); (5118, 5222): 1.12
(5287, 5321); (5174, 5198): 1.09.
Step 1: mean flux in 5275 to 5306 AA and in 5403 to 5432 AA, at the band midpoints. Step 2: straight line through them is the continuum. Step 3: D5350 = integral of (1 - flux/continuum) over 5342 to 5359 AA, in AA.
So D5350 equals 2.3 AA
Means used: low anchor 8.18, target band 7.21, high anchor 8.48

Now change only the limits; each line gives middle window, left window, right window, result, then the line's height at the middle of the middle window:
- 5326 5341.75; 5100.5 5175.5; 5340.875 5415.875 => -0.26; 7.66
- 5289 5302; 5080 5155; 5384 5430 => -1.19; 7.8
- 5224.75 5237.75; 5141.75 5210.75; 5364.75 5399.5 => -0.46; 7.63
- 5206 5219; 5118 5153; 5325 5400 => 1.08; 7.33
